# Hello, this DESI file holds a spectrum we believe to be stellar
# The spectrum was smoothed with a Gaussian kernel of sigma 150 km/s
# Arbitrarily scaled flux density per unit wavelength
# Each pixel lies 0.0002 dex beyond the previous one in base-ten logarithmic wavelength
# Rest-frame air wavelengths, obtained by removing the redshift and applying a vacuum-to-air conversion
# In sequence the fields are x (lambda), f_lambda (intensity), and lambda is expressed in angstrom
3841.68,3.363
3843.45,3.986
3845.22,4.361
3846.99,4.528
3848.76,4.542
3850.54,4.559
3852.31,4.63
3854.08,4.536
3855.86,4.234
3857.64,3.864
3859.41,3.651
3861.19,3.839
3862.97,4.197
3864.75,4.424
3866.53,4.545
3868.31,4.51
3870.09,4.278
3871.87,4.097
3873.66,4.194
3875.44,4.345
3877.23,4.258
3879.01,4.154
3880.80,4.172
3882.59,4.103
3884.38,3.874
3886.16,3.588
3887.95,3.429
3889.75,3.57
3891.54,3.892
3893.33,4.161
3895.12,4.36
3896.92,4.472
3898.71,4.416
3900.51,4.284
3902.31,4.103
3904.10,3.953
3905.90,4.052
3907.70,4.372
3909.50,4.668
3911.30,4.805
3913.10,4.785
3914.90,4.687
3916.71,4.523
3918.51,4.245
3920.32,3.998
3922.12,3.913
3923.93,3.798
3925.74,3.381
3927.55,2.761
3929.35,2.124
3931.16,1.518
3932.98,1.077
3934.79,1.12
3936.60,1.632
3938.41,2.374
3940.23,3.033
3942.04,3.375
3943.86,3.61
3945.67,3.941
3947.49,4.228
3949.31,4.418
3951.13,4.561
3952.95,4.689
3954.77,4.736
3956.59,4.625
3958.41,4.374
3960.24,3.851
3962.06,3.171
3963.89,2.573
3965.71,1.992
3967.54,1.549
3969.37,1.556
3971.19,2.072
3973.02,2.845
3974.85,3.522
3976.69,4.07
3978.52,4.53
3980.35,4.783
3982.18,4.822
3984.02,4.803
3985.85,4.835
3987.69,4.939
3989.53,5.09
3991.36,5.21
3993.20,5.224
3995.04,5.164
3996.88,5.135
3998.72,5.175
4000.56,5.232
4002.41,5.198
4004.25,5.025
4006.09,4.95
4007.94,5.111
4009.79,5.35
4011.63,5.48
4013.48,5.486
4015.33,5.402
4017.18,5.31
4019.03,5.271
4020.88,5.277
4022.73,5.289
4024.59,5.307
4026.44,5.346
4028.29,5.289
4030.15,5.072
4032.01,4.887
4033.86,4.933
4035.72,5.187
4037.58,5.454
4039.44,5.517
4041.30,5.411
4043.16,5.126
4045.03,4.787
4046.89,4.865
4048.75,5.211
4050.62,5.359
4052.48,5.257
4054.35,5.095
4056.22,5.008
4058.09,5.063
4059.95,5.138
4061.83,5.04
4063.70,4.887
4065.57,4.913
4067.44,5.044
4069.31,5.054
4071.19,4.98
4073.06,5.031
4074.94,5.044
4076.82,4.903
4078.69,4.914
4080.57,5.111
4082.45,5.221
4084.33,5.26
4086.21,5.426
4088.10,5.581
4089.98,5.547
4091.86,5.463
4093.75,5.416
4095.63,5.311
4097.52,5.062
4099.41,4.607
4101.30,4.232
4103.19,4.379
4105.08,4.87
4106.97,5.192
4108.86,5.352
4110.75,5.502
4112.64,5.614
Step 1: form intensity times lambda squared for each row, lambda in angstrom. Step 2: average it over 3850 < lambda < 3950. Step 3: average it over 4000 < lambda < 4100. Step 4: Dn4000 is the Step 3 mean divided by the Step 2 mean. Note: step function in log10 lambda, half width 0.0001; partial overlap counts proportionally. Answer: 1.5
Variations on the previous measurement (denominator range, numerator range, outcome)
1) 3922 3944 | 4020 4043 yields 2.20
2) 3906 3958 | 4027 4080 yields 1.49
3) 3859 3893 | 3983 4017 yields 1.35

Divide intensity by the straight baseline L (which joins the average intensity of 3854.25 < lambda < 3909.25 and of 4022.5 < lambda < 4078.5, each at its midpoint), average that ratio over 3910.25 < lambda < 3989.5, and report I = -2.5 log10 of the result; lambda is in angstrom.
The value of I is 0.26 mag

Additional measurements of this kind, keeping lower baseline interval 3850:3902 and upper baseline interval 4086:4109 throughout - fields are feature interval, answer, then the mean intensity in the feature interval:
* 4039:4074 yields -0.04 mag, 5.09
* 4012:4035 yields -0.10 mag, 5.24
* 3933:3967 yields 0.30 mag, 3.38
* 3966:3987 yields 0.28 mag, 3.55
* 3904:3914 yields -0.05 mag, 4.48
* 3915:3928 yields 0.12 mag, 3.89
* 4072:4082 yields 0.00 mag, 5.01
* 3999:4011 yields -0.10 mag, 5.15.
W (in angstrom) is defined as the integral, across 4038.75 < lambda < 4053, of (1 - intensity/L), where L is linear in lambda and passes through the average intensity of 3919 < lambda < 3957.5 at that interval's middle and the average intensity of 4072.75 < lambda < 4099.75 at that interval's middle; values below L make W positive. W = -1.52 angstrom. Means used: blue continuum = 3.29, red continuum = 5.21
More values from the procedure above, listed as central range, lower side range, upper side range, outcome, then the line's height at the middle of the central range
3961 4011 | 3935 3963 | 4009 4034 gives 3.7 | 4.51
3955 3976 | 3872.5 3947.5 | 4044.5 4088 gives 5.9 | 4.19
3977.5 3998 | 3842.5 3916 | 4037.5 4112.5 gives -1.0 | 4.72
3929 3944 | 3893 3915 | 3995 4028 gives 8.1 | 4.65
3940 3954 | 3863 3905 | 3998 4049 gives 1.8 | 4.62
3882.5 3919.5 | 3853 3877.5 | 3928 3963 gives -4.1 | 3.8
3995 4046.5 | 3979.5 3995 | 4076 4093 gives -1.4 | 5.08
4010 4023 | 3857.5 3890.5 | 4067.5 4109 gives -1.7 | 4.74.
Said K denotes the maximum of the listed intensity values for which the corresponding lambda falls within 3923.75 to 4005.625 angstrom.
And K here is 5.232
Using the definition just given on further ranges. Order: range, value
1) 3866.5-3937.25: 4.805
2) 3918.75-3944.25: 3.998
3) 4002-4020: 5.486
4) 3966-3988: 4.939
